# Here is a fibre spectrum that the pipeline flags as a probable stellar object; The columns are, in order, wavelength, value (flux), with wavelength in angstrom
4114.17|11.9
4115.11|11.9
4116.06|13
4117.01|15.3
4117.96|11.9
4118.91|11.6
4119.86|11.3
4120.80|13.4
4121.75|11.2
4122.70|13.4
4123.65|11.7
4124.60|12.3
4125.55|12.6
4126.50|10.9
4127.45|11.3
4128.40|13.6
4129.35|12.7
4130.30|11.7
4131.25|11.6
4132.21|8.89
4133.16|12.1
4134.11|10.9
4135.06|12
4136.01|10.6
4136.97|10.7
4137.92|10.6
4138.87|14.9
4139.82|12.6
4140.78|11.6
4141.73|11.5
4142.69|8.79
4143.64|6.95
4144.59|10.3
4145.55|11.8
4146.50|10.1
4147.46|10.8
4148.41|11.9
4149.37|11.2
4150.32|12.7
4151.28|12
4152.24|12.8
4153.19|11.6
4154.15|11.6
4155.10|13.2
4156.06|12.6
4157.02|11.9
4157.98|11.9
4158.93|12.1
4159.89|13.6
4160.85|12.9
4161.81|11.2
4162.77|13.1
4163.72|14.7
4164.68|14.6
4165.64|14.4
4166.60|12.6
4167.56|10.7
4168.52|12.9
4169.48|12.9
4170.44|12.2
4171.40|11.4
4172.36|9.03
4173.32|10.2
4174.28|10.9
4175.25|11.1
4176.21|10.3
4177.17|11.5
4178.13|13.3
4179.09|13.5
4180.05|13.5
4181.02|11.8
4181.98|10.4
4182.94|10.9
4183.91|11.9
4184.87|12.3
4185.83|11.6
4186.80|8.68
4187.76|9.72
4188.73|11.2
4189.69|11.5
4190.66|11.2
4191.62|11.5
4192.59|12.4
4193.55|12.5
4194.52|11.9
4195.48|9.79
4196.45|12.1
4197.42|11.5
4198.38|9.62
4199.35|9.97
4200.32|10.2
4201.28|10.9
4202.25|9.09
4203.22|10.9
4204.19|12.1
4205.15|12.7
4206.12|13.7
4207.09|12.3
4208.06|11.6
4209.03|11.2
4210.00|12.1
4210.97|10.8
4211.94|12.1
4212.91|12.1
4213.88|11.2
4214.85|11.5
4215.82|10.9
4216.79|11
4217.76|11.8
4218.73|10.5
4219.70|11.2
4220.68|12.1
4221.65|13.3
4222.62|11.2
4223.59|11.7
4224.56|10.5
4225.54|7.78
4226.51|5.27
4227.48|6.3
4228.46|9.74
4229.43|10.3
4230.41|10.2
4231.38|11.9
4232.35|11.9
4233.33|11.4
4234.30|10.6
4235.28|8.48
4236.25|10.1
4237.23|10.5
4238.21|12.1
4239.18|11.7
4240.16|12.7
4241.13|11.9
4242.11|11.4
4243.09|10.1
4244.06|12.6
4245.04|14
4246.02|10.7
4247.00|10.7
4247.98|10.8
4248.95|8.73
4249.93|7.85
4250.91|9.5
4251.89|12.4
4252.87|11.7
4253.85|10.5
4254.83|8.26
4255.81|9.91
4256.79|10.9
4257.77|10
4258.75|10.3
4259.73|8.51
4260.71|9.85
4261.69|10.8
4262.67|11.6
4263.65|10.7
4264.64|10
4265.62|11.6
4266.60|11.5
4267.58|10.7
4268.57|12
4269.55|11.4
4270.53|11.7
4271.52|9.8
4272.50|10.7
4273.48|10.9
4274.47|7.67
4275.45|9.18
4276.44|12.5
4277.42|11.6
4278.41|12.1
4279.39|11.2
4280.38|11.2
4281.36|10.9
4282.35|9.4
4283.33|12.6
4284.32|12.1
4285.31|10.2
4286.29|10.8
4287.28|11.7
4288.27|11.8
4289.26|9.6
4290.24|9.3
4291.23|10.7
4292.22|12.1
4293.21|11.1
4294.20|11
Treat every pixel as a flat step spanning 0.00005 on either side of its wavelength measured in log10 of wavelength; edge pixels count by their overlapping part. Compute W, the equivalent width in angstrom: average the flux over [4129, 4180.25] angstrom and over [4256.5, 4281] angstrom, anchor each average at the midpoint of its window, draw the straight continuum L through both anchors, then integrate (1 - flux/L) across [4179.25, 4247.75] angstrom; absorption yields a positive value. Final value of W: 0.83 angstrom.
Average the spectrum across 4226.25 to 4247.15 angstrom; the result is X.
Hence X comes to 10.7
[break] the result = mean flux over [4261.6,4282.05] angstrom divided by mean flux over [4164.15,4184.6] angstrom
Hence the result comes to 0.92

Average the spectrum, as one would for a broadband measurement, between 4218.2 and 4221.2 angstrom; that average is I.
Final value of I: 11.3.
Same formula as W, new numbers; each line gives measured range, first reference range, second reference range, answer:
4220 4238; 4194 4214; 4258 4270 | 1.4 angstrom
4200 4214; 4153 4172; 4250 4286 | 0.3 angstrom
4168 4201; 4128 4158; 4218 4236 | -1.4 angstrom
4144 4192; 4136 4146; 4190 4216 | -2.9 angstrom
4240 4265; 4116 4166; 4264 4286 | 1.2 angstrom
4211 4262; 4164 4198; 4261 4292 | 2.6 angstrom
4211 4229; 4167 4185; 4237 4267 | 0.9 angstrom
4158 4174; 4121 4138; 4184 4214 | -1.3 angstrom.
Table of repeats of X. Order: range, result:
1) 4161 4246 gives 11.3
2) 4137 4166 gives 12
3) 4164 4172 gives 12.7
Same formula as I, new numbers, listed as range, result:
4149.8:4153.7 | 12.3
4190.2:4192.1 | 11.4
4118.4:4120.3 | 11.4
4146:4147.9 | 10.5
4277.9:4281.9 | 11.3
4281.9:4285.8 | 11.1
